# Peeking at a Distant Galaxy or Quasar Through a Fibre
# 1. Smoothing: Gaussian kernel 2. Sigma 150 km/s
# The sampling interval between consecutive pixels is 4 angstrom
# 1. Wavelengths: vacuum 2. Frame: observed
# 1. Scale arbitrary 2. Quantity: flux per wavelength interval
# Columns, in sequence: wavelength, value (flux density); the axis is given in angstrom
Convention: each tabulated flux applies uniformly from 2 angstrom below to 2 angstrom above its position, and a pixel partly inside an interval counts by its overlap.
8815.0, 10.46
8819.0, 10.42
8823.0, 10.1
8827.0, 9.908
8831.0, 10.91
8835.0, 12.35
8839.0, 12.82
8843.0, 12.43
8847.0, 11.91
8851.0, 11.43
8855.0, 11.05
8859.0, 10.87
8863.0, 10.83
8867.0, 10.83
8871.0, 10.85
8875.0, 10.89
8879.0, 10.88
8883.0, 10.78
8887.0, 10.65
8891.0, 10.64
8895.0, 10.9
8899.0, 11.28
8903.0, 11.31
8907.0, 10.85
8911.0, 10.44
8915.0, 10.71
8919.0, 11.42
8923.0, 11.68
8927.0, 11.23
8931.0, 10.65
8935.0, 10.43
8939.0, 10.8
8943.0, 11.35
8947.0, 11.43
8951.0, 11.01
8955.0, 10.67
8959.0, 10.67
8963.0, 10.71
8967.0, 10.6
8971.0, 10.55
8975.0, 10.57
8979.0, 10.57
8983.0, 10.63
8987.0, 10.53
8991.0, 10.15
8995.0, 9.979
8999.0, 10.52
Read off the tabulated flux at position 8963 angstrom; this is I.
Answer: 10.71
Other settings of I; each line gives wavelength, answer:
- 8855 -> 11.05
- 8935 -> 10.43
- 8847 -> 11.91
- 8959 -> 10.67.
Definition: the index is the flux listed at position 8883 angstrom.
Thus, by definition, 10.78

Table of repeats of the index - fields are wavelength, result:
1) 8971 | 10.55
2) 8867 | 10.83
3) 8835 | 12.35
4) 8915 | 10.71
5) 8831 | 10.91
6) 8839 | 12.82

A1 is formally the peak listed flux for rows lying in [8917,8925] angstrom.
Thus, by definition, 11.68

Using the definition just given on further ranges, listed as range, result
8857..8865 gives 10.87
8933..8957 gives 11.43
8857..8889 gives 10.89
